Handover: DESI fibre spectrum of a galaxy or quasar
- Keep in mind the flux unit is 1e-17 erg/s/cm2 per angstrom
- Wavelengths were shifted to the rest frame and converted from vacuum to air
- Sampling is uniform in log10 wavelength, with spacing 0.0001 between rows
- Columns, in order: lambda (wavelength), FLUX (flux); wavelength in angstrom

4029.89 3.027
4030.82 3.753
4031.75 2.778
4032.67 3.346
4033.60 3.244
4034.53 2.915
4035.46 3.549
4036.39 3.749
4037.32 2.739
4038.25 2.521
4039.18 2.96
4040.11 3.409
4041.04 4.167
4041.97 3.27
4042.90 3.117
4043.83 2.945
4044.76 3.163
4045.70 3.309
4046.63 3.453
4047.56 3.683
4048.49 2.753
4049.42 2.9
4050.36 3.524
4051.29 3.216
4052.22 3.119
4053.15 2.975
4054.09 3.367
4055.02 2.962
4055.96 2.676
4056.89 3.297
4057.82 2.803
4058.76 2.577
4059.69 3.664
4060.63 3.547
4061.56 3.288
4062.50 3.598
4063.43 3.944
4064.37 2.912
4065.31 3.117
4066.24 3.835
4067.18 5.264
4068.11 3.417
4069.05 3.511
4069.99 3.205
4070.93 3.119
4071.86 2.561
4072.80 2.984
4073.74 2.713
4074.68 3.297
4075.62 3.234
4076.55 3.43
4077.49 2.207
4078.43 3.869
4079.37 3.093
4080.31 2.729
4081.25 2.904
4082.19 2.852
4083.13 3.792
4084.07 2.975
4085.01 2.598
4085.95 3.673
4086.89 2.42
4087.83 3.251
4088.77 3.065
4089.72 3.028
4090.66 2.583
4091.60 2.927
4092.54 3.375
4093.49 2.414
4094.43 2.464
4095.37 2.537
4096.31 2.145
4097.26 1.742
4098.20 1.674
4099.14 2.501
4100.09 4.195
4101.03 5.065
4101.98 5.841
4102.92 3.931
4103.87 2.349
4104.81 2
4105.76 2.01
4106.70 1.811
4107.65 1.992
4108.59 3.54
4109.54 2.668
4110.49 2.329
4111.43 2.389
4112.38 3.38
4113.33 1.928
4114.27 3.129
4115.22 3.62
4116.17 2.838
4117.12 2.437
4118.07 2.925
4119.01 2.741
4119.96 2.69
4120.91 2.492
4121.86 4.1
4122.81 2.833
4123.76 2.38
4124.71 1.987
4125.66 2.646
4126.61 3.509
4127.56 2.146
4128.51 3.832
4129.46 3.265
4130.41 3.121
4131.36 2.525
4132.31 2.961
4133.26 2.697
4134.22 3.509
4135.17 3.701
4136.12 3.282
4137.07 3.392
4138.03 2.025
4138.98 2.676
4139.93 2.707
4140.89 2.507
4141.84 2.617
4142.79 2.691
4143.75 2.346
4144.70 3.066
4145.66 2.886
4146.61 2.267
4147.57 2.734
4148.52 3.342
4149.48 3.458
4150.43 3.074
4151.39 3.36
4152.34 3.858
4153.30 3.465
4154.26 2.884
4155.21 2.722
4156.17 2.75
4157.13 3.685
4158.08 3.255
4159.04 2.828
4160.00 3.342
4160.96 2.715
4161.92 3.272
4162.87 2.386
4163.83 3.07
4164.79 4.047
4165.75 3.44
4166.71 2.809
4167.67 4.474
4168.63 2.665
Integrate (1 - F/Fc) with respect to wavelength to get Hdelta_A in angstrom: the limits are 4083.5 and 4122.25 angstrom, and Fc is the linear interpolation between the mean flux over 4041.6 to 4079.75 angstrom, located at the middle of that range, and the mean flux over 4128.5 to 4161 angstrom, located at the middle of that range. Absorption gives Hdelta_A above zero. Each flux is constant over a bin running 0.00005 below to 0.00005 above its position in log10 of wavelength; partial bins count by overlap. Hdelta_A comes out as 3.13 angstrom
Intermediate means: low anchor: 3.24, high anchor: 3.01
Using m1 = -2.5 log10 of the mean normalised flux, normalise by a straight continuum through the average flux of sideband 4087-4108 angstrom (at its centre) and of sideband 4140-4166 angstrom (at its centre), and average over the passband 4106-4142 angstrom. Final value 0.04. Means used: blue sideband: 2.86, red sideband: 3.03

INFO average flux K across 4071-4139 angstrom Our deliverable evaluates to 2.92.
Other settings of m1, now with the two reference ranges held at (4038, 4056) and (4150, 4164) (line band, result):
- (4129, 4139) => 0.04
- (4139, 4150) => 0.13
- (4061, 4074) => -0.07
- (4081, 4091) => 0.05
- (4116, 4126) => 0.15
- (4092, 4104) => 0.01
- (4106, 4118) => 0.18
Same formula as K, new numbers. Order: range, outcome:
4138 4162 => 2.96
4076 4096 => 2.96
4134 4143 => 2.9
